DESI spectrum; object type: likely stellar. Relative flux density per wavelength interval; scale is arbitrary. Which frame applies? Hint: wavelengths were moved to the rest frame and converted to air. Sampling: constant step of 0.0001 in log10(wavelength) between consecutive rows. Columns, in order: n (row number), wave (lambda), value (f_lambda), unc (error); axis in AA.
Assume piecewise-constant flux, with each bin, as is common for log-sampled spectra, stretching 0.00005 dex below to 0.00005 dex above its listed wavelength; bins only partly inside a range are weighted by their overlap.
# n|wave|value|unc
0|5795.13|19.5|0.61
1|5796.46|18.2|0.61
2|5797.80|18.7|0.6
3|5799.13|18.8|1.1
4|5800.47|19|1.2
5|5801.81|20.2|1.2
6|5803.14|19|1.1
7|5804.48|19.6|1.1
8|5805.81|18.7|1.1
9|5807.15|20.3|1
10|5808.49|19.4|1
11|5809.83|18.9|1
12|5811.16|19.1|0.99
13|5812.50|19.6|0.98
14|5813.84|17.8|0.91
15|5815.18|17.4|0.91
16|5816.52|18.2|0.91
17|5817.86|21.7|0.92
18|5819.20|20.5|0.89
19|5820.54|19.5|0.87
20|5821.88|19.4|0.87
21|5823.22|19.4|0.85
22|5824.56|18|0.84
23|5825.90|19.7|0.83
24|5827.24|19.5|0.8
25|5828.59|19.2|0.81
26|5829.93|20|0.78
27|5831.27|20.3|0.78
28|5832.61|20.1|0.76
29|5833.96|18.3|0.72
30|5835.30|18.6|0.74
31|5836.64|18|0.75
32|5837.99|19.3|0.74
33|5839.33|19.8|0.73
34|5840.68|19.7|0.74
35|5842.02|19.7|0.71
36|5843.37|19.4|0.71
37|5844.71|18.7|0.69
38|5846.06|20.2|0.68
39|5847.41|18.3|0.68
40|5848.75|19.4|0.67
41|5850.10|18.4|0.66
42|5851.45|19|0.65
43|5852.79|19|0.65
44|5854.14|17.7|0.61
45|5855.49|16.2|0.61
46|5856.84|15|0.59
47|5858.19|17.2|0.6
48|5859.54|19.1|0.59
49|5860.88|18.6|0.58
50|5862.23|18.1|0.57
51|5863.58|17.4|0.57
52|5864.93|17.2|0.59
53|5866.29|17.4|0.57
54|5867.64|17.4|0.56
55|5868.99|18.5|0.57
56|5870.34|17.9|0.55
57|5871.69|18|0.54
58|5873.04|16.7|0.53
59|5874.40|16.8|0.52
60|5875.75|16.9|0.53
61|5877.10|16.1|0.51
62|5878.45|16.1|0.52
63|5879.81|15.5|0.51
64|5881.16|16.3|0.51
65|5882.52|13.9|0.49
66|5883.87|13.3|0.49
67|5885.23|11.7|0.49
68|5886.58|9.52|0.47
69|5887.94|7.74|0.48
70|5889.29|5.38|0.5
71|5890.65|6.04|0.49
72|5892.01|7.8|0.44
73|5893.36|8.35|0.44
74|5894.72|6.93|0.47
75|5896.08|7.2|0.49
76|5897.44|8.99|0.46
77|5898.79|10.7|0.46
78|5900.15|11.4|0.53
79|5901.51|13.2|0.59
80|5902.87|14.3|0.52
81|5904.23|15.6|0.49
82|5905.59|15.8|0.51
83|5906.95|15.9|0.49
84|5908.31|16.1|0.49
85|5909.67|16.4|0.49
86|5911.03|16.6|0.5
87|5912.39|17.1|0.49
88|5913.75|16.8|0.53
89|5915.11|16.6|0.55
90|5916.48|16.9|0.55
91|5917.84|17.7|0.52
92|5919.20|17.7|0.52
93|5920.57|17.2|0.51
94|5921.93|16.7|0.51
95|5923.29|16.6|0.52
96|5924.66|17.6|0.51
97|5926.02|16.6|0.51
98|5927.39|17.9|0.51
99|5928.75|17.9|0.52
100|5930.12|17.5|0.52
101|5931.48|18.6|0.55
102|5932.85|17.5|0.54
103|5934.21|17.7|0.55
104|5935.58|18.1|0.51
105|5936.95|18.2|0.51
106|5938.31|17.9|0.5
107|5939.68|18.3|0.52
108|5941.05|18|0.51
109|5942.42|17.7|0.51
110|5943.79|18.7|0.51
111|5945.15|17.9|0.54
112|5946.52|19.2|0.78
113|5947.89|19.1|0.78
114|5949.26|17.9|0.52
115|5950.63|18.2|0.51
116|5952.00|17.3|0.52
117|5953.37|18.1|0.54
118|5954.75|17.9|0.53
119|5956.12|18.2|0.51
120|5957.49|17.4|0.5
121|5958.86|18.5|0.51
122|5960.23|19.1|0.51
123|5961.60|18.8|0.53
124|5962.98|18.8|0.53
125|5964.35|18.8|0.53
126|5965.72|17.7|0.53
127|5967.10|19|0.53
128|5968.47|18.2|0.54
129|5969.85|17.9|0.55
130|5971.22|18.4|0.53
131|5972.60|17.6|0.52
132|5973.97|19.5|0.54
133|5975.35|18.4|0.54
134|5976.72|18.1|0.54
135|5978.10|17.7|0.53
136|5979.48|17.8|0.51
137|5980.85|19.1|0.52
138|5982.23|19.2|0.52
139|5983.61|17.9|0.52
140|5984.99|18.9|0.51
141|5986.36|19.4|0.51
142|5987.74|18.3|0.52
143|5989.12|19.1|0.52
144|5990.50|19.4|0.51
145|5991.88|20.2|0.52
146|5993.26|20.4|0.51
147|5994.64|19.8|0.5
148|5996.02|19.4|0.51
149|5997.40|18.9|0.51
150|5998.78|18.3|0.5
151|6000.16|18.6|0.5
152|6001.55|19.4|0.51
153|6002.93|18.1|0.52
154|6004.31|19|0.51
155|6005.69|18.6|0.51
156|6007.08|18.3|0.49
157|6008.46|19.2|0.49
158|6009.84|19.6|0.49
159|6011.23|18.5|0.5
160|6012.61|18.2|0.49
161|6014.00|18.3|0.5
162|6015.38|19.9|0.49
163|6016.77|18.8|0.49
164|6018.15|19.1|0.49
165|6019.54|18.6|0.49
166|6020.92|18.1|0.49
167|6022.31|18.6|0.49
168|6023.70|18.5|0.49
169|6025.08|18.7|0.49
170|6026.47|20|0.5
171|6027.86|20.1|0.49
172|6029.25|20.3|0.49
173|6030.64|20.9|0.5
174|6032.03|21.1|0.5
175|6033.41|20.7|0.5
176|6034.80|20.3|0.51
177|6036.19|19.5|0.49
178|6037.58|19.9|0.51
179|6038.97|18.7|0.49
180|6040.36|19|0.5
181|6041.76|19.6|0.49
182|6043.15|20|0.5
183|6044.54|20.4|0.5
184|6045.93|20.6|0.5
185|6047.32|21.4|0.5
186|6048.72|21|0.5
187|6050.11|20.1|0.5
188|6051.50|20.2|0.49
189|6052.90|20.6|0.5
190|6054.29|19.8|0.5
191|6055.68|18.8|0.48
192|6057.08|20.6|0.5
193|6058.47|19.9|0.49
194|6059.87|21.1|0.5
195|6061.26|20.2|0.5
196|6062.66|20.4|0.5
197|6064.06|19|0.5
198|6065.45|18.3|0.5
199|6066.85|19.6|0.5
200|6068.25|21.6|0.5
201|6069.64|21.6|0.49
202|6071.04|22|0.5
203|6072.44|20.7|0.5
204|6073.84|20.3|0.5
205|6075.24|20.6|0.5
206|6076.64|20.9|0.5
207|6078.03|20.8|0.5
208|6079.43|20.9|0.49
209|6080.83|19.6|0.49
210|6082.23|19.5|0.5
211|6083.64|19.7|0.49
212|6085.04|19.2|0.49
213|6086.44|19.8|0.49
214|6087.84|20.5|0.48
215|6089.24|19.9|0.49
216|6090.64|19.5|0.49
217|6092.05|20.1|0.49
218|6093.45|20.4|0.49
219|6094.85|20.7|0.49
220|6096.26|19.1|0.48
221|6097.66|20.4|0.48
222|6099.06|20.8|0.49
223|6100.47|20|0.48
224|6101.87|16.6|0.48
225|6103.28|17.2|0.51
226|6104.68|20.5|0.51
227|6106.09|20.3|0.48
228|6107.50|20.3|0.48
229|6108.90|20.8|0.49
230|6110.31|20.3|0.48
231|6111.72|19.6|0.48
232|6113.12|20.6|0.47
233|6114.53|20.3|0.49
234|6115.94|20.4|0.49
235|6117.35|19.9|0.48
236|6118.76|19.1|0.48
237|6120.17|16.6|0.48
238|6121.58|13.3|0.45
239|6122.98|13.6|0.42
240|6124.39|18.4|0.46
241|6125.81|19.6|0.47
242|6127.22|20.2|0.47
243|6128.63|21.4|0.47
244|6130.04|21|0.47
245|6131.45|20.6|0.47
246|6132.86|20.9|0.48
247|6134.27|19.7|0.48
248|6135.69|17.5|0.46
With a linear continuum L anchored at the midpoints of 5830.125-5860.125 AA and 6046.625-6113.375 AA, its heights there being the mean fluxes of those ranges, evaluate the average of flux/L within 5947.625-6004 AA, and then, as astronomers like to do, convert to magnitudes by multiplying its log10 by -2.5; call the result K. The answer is 0.05 mag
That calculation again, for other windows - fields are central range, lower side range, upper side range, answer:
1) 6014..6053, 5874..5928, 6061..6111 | -0.084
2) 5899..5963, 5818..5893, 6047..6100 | 0.056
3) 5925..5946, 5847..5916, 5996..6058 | -0.085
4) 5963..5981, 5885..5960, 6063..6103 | -0.090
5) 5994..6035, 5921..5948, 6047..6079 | 0.015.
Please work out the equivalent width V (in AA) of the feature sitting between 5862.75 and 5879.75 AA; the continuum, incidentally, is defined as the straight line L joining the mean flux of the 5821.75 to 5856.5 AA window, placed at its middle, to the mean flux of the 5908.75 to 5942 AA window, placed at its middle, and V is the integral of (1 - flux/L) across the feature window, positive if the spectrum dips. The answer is 1.17 AA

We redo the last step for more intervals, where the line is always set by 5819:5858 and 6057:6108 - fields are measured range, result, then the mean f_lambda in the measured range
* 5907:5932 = 2.9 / 17.1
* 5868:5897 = 9.7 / 12.7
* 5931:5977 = 2.9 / 18.3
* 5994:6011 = 0.7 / 18.9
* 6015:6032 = 0.4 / 19.4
